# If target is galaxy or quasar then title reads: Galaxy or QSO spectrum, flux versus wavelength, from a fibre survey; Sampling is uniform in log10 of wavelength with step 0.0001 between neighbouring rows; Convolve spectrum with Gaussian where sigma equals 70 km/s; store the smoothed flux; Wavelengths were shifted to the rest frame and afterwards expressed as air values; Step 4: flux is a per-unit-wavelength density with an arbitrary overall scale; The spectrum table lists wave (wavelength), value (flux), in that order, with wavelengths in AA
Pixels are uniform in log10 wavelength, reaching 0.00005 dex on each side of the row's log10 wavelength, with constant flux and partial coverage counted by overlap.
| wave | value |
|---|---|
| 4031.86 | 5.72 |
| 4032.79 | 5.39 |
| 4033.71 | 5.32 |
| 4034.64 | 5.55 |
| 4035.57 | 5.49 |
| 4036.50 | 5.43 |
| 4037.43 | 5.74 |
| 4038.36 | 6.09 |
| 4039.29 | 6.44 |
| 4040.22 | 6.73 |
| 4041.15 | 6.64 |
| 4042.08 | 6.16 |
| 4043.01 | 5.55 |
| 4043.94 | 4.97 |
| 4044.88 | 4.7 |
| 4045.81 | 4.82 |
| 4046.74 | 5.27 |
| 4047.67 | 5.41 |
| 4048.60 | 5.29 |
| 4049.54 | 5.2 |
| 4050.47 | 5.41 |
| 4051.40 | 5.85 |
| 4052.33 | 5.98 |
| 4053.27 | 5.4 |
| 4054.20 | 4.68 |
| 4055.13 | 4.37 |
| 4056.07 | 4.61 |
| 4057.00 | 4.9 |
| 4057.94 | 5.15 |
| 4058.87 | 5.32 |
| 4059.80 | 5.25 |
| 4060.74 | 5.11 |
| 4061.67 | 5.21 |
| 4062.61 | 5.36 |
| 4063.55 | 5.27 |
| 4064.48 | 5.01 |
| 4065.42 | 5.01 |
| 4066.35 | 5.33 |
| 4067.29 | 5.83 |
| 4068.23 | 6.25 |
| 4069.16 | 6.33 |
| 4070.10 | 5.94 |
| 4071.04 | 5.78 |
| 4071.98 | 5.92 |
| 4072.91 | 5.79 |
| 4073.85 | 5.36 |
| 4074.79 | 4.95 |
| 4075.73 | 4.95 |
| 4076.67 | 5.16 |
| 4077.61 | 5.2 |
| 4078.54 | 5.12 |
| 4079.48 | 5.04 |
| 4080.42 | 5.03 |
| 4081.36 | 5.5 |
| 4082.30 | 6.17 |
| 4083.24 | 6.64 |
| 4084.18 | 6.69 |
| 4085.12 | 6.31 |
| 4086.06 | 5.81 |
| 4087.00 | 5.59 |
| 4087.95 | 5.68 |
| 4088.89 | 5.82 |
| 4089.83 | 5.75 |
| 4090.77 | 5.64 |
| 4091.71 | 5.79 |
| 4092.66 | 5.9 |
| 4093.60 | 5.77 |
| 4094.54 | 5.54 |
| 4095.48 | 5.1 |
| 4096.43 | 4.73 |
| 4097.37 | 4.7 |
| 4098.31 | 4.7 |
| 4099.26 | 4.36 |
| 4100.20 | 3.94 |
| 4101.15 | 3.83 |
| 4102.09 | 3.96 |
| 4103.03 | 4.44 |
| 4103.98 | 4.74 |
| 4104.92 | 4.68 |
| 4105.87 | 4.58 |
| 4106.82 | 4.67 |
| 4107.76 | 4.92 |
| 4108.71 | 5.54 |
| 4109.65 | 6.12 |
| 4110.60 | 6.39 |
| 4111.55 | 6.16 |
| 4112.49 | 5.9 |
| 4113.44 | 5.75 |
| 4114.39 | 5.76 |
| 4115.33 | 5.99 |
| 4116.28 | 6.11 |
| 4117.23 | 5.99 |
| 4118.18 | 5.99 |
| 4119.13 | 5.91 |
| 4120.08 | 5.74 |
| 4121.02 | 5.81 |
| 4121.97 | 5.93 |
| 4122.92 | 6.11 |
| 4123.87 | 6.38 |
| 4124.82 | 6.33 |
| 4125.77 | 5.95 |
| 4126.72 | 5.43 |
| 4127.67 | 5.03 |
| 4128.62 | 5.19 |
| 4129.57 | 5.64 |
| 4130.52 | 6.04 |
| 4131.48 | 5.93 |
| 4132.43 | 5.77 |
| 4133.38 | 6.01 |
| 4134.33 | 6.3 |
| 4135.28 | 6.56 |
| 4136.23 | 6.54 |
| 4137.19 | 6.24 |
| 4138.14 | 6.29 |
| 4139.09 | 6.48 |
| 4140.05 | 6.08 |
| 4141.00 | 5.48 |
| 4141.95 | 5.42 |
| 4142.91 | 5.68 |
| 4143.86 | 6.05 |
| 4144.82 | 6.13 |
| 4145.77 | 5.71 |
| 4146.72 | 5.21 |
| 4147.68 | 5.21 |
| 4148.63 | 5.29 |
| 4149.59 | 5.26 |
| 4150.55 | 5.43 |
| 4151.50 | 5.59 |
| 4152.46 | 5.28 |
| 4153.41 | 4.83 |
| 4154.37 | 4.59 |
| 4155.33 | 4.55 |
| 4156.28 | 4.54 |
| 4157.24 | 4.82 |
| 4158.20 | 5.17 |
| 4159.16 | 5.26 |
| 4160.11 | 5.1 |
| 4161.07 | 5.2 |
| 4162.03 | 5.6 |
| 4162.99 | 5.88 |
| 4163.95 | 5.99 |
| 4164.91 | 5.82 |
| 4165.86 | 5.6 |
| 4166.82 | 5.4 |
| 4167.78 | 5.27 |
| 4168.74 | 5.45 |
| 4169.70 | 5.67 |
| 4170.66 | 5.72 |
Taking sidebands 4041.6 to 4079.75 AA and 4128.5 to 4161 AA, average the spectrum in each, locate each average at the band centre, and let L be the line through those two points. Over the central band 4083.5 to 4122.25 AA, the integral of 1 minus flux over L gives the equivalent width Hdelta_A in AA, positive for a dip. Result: 0.10 AA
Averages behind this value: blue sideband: 5.32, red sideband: 5.58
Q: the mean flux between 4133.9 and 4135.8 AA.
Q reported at 6.45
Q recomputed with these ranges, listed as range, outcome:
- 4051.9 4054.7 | 5.33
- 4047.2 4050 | 5.29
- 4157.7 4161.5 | 5.18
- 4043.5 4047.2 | 4.93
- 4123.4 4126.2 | 6.22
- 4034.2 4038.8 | 5.66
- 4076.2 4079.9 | 5.14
